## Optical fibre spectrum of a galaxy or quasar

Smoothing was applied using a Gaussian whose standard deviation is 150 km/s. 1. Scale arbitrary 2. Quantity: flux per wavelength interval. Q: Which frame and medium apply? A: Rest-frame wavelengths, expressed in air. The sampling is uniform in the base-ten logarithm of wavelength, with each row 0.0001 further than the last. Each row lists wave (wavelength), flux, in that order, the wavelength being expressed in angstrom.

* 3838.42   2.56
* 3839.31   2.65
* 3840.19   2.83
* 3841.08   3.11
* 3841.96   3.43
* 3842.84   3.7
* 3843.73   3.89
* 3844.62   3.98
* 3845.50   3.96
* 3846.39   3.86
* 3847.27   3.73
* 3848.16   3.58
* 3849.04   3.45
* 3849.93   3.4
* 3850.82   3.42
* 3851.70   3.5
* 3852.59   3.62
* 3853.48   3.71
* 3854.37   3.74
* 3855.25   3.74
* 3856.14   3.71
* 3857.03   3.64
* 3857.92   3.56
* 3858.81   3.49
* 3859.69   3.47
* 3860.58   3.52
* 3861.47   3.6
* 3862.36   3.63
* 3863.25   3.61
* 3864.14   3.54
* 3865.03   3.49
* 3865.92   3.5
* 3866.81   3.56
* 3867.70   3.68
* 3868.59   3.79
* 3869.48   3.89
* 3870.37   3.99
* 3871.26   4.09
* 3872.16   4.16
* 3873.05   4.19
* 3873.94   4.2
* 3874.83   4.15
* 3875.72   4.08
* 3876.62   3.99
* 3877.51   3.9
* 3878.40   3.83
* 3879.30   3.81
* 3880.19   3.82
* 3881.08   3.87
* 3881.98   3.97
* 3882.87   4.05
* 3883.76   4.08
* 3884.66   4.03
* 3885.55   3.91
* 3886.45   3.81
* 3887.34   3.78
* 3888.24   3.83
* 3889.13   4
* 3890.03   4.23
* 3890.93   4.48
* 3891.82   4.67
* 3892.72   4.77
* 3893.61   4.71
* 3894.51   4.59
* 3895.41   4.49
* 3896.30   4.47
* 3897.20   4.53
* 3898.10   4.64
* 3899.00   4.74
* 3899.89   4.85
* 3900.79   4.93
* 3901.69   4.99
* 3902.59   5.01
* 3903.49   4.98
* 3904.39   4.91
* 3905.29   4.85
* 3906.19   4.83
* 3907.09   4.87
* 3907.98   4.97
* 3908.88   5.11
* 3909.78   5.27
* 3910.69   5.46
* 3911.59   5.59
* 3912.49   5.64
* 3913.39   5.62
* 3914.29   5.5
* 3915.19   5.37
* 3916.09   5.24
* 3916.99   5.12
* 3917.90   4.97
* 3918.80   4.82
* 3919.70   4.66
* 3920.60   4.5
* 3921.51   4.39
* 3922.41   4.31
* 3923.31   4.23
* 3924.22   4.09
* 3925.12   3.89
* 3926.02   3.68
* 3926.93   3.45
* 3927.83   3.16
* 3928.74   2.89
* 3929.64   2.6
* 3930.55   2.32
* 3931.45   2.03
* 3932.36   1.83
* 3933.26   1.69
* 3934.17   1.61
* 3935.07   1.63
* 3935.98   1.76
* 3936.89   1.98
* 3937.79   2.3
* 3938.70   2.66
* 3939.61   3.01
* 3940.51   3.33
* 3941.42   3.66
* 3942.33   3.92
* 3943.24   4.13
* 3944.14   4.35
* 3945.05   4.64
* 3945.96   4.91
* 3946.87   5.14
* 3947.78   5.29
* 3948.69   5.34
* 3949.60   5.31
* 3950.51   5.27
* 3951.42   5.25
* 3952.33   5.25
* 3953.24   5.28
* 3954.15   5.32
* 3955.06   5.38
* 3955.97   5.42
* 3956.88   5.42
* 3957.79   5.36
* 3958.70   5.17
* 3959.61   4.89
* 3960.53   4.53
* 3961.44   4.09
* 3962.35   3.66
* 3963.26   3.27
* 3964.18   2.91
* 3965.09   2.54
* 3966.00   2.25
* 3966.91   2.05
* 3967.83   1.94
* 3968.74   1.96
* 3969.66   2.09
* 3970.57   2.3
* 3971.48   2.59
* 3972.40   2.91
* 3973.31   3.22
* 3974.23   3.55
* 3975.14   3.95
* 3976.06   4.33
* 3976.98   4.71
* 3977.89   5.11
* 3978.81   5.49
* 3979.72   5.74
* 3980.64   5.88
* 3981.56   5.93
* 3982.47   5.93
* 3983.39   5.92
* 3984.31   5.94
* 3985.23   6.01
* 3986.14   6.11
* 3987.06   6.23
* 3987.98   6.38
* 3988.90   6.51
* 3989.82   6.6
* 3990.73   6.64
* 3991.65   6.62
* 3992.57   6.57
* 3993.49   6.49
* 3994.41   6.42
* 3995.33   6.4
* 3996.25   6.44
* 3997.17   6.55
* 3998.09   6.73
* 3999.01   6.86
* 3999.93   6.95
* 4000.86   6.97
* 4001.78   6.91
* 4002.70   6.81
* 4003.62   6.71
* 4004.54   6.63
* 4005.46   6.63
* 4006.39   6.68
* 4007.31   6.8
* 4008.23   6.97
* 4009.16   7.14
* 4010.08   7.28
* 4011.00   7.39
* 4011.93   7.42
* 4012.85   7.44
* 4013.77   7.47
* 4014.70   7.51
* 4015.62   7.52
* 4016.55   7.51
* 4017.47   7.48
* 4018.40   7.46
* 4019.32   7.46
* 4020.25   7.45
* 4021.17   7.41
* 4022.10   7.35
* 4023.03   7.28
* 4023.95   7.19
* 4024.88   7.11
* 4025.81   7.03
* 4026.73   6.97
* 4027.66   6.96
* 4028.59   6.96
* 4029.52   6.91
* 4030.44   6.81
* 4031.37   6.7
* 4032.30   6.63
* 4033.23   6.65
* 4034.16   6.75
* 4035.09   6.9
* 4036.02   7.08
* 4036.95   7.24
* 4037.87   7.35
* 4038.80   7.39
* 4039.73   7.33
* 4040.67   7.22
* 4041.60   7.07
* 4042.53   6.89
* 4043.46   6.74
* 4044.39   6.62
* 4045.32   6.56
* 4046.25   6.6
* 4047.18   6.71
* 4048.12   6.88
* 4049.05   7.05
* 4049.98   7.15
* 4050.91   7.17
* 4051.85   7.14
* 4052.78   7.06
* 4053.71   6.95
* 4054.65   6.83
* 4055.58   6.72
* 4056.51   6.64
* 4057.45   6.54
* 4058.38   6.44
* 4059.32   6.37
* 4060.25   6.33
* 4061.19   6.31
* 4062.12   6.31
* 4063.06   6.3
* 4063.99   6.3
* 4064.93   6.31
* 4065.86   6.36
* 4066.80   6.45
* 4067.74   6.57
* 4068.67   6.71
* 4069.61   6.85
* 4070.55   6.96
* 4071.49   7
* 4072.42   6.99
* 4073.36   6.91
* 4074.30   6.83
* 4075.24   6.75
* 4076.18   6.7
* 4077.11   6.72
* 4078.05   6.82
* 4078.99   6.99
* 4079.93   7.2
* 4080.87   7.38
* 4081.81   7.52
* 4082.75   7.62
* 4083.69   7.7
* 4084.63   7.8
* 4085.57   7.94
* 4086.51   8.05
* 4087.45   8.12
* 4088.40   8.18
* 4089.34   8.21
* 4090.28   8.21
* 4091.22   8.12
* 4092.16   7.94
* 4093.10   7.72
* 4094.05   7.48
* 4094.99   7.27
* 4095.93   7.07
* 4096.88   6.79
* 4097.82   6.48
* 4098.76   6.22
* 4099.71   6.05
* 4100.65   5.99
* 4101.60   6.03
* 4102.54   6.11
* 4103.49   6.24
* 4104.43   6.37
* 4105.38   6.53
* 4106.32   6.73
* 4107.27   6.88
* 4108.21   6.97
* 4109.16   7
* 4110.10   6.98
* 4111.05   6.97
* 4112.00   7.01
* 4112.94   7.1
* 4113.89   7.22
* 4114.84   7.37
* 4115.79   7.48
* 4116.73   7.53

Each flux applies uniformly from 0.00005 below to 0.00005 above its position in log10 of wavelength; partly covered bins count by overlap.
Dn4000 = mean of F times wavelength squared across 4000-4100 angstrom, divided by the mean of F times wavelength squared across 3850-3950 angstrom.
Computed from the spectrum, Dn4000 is 1.88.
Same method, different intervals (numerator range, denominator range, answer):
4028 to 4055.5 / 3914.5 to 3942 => 2.17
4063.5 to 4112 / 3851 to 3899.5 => 1.97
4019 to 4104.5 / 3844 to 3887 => 2.04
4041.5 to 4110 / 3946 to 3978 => 1.80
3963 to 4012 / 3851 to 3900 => 1.45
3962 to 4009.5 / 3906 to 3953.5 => 1.33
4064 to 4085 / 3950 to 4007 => 1.40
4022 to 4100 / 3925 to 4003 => 1.63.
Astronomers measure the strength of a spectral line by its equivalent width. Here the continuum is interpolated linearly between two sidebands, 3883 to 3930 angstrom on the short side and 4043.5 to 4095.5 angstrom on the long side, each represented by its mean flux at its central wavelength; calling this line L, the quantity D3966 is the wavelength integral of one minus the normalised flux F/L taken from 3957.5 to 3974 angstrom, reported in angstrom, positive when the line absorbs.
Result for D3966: 6.8 angstrom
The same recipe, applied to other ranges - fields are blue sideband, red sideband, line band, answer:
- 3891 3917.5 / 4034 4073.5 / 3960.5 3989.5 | 7.95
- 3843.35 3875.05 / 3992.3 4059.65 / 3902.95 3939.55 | 6.78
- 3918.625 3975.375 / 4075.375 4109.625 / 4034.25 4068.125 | -3.53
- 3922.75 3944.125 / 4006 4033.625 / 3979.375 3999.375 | -2.30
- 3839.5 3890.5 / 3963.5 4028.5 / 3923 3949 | 8.77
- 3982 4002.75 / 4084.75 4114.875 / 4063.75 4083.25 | 0.25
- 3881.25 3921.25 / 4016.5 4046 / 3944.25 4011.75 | 9.20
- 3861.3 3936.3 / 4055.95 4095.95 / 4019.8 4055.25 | -3.07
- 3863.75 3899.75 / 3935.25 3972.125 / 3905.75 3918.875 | -4.06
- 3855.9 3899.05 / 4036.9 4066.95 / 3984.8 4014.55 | -4.09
